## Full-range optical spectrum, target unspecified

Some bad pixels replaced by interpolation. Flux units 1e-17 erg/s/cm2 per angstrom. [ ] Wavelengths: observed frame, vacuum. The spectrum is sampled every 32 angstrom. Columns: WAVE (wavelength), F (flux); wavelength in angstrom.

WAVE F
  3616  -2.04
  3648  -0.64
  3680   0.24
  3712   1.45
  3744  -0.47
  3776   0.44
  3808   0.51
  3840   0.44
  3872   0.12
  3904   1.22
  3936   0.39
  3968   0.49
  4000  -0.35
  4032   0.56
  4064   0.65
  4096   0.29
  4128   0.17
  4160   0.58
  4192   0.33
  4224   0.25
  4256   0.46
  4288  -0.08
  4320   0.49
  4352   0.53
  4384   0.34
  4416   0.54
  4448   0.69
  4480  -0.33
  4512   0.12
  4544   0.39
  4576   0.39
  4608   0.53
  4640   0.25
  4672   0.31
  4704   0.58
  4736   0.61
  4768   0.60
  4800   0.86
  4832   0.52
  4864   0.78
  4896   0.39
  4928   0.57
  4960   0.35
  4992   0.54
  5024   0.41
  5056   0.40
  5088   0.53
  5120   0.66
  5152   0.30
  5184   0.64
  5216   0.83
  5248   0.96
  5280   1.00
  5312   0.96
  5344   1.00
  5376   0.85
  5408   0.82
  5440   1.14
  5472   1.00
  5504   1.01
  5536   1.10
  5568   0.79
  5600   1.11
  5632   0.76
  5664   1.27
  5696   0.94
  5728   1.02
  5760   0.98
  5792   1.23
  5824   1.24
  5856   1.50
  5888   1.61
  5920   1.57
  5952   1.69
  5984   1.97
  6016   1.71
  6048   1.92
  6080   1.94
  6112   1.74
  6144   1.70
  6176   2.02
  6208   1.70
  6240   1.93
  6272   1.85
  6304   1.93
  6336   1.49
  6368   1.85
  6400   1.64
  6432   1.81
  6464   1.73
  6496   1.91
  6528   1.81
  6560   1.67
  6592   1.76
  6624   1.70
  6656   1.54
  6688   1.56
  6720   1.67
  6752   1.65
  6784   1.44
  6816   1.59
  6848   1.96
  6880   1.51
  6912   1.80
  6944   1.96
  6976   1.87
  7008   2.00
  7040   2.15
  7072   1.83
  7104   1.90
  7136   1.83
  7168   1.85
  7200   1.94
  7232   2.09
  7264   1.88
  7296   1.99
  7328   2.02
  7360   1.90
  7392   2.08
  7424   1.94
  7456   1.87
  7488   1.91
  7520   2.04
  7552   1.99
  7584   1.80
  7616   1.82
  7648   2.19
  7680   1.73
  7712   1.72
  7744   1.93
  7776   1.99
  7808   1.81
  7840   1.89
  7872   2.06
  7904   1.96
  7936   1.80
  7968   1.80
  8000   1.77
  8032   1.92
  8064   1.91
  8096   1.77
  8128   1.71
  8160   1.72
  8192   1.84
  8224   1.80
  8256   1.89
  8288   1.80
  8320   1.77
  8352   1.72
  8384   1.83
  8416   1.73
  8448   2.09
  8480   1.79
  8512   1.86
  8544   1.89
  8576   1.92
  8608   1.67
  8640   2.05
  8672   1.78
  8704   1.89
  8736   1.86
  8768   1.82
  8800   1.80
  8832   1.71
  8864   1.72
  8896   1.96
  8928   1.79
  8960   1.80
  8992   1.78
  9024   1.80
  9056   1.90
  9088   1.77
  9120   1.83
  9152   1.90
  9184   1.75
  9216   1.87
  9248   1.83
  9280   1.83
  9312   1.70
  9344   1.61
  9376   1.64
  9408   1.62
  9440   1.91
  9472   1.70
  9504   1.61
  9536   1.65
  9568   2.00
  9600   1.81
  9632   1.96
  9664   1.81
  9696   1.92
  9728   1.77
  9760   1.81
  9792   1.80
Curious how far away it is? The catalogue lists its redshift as 0.31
